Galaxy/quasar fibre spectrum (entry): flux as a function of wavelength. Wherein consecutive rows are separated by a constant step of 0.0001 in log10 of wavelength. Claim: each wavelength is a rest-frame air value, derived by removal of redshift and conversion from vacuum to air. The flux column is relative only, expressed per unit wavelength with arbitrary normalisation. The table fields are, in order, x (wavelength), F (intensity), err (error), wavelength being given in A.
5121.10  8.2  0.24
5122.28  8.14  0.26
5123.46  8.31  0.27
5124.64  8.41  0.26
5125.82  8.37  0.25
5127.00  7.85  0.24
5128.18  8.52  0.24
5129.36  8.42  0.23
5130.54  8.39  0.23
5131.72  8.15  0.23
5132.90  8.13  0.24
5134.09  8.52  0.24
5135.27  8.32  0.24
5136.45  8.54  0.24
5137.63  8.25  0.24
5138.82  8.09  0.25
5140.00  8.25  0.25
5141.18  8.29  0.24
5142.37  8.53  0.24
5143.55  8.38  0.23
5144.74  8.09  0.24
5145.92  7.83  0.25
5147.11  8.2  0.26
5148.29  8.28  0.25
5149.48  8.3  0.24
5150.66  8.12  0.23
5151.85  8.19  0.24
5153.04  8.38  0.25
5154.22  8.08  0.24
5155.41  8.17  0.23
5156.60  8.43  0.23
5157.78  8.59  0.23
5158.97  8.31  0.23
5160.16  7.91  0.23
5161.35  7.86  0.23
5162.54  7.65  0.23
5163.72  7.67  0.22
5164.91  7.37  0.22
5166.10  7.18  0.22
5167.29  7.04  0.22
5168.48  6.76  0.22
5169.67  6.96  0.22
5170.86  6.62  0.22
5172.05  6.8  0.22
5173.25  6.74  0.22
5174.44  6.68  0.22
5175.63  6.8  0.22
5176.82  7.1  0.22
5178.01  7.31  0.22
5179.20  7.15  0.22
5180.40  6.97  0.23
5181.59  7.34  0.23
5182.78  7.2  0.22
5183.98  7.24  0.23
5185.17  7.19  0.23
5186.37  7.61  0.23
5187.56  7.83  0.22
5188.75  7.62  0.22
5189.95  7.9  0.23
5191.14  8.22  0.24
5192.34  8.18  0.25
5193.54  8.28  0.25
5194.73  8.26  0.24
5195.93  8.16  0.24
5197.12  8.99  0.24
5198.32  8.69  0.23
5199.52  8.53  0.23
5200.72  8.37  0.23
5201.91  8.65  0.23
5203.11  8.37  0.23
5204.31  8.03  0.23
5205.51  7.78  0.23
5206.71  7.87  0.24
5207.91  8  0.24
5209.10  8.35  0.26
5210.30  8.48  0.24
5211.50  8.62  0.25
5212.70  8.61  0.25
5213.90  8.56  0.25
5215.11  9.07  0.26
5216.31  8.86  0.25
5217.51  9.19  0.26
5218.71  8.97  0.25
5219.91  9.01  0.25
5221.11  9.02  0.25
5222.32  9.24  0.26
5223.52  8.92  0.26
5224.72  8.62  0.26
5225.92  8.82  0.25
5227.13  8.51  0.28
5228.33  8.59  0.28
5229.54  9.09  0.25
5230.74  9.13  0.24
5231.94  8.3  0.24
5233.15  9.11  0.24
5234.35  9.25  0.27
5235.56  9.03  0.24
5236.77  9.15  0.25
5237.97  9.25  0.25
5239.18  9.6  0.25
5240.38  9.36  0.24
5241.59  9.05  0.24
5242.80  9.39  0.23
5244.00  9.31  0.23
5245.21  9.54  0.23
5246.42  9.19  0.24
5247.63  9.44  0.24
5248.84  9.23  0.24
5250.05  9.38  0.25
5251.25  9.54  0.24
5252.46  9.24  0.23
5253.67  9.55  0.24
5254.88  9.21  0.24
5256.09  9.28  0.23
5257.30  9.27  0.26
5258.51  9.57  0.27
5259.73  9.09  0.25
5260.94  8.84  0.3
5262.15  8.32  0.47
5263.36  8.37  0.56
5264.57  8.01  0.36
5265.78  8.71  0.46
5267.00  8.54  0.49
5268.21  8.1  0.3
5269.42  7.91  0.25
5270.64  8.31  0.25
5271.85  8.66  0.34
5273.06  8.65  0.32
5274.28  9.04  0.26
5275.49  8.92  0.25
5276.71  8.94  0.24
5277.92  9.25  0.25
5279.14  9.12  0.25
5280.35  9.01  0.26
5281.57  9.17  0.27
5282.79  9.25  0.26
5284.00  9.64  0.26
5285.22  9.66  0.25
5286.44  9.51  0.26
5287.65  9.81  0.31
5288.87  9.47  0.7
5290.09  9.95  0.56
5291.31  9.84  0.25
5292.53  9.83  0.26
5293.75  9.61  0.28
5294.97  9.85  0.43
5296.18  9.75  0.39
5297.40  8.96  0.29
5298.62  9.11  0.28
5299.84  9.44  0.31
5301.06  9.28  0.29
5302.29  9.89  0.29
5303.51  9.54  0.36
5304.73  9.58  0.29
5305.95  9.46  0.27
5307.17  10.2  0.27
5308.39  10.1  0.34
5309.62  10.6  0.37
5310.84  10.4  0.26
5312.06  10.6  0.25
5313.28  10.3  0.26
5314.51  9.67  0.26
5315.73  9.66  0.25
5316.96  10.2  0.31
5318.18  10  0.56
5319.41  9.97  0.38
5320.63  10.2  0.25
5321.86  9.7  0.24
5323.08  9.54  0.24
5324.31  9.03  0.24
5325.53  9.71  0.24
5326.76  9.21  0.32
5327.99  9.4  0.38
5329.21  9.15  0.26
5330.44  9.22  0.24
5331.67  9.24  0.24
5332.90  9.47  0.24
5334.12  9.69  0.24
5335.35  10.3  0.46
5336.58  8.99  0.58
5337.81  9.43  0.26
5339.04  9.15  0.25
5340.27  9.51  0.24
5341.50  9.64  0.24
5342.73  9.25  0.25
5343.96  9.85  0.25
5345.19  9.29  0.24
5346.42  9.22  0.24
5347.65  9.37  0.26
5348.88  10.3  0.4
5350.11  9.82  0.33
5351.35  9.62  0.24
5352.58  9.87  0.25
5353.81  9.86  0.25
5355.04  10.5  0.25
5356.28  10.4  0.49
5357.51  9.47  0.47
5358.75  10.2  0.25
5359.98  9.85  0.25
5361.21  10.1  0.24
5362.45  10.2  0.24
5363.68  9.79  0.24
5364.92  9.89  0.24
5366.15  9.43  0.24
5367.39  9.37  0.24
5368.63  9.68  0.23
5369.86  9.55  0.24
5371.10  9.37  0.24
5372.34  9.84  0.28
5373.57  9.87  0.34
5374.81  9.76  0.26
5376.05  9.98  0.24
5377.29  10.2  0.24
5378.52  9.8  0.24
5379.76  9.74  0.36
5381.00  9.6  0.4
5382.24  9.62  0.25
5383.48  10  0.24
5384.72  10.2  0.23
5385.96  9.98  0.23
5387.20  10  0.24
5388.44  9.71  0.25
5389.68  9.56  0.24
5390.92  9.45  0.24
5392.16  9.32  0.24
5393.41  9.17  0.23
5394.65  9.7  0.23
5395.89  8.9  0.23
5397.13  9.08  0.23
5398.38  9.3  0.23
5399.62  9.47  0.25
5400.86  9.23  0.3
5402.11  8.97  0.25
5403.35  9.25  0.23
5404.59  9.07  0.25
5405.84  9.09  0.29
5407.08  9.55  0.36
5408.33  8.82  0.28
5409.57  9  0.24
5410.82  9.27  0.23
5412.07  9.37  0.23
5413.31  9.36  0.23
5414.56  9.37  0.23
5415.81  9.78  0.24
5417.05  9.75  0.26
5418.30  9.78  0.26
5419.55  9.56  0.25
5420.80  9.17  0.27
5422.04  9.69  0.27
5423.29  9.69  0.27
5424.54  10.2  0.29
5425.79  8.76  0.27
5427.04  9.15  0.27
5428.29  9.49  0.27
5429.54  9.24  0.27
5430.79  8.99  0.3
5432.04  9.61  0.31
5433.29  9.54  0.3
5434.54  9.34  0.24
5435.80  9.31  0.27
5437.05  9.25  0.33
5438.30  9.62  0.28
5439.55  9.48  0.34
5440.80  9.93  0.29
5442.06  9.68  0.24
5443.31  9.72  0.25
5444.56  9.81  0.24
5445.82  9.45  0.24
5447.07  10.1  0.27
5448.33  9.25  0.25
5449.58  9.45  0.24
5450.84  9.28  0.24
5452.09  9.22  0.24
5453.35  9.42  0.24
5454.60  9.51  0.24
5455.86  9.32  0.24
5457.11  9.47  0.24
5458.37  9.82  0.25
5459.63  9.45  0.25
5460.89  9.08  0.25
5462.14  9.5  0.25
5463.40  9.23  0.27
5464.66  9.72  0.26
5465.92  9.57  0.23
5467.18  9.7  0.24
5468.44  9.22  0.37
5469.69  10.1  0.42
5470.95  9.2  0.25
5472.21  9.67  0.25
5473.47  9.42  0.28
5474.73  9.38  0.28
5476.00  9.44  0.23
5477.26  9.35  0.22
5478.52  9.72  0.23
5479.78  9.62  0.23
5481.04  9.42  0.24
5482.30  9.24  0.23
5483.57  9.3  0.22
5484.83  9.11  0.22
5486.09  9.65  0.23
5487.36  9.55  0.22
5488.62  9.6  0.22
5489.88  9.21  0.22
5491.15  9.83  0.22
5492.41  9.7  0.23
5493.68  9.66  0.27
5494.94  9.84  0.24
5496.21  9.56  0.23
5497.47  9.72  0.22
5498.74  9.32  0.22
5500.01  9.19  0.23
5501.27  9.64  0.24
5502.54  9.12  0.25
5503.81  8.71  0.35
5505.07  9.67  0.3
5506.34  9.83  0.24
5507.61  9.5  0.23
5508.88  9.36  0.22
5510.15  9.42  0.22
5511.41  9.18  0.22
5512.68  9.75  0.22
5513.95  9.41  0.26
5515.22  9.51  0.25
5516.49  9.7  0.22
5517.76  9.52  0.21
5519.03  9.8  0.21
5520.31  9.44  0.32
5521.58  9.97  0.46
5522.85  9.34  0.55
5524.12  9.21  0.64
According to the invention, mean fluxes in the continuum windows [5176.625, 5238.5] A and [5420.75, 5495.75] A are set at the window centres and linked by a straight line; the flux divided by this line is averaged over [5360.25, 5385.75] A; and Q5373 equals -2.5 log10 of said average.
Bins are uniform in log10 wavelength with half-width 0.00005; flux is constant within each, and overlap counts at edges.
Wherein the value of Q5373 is -0.08 mag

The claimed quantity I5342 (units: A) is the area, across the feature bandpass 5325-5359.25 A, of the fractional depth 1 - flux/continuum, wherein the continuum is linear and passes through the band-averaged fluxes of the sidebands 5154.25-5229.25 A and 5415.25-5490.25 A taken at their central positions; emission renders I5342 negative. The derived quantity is -2.9 A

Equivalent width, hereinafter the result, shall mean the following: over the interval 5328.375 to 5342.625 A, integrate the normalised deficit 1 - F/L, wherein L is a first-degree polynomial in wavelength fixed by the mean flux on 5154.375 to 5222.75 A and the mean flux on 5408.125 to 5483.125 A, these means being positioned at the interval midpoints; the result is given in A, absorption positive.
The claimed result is -1.00 A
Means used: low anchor 7.93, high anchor 9.47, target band 9.43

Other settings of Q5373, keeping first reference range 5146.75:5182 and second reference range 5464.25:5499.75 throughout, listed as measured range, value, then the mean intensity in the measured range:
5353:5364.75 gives -0.15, 10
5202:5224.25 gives -0.10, 8.61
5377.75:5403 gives -0.07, 9.54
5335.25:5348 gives -0.09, 9.42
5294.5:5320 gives -0.17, 9.84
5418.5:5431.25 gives -0.03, 9.41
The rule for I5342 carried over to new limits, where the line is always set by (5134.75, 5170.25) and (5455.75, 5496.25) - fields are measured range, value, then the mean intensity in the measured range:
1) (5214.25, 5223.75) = -0.82 A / 9.02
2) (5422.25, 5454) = -0.52 A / 9.48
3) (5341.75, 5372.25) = -2.75 A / 9.76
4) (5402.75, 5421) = -0.28 A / 9.35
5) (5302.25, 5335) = -3.72 A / 9.77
